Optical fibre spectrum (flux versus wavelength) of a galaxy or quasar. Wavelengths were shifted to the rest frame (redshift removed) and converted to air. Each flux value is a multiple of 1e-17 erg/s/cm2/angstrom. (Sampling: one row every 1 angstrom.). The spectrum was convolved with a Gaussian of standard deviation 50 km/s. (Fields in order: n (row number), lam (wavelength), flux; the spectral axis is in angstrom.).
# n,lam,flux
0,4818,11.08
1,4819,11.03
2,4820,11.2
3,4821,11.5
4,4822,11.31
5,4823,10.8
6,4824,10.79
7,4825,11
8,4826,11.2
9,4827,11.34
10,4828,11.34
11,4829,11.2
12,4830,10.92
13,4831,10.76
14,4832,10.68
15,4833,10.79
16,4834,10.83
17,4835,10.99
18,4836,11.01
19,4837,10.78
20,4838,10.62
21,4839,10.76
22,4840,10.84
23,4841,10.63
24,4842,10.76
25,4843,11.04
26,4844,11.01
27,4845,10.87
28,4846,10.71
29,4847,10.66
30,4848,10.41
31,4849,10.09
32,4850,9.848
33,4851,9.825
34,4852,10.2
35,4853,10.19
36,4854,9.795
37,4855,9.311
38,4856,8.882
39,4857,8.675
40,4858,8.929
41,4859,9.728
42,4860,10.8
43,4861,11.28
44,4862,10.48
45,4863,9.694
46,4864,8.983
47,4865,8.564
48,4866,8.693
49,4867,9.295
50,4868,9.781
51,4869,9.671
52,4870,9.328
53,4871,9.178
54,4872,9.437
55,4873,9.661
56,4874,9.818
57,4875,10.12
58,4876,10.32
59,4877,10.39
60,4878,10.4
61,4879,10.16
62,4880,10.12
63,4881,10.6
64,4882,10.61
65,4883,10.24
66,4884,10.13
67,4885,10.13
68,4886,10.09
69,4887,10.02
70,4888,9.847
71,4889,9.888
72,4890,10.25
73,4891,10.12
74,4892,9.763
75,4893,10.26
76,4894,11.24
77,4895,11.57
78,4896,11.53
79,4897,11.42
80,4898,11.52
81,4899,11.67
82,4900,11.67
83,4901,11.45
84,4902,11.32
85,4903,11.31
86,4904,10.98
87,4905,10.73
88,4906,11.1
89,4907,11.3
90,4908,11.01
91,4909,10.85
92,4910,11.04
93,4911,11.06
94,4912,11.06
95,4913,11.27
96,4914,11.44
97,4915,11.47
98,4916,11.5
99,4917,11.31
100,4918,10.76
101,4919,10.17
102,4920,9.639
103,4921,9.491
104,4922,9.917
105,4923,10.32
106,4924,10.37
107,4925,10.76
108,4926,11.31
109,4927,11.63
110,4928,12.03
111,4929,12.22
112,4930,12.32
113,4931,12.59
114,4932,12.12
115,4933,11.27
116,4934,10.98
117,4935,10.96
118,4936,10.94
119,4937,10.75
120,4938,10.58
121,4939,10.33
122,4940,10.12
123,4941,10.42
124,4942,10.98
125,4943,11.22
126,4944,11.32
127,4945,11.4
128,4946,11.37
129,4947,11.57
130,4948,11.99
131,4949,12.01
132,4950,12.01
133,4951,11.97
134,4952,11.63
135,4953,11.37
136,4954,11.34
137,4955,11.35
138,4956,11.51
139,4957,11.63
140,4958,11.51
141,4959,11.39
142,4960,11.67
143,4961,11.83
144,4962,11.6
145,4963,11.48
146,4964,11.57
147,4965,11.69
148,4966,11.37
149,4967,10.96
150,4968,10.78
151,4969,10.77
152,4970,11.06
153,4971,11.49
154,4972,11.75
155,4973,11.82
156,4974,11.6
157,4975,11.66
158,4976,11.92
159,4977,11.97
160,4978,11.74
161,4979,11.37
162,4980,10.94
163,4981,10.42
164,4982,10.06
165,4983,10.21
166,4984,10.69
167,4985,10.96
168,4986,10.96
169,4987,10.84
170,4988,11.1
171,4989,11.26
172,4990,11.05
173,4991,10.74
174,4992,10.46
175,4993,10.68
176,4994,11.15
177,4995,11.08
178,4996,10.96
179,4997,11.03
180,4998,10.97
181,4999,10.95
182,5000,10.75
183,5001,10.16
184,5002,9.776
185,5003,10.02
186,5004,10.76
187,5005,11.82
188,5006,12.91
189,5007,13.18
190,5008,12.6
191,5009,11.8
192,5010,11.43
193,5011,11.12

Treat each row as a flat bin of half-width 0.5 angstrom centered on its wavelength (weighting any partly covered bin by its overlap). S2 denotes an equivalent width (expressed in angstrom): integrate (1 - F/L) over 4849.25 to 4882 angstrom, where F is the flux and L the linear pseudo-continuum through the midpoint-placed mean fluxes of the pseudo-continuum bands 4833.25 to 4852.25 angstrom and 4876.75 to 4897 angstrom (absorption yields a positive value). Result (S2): 2.3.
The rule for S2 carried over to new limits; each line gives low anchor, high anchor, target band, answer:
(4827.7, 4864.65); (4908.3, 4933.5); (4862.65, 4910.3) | 1.9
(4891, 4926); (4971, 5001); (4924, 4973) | -1.7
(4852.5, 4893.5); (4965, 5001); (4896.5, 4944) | -3.3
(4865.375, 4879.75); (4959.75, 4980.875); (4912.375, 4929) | -0.5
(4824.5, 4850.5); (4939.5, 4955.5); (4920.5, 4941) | 0.5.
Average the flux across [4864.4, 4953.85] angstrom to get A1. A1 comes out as 10.8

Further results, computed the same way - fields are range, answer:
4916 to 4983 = 11.2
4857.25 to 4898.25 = 10.1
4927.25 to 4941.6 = 11.3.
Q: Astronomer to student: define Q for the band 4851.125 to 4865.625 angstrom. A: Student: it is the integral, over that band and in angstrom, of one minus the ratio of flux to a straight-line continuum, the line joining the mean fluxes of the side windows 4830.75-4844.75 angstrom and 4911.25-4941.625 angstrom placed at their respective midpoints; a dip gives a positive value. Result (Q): 1.6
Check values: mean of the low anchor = 10.8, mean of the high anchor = 11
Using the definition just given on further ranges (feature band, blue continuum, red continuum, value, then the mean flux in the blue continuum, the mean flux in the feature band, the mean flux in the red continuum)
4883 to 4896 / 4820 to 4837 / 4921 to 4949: 0.9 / 11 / 10.3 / 11.2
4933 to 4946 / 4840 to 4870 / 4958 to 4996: -0.1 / 9.96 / 10.9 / 11.2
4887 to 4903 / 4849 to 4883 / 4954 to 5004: -1.2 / 9.79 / 10.9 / 11.1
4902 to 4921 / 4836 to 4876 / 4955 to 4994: -0.7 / 10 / 11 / 11.2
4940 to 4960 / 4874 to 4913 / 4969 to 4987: -0.7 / 10.7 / 11.4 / 11.2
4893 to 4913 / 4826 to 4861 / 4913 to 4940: -0.7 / 10.5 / 11.2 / 11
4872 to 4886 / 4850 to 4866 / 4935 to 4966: -0.2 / 9.66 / 10.2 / 11.3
